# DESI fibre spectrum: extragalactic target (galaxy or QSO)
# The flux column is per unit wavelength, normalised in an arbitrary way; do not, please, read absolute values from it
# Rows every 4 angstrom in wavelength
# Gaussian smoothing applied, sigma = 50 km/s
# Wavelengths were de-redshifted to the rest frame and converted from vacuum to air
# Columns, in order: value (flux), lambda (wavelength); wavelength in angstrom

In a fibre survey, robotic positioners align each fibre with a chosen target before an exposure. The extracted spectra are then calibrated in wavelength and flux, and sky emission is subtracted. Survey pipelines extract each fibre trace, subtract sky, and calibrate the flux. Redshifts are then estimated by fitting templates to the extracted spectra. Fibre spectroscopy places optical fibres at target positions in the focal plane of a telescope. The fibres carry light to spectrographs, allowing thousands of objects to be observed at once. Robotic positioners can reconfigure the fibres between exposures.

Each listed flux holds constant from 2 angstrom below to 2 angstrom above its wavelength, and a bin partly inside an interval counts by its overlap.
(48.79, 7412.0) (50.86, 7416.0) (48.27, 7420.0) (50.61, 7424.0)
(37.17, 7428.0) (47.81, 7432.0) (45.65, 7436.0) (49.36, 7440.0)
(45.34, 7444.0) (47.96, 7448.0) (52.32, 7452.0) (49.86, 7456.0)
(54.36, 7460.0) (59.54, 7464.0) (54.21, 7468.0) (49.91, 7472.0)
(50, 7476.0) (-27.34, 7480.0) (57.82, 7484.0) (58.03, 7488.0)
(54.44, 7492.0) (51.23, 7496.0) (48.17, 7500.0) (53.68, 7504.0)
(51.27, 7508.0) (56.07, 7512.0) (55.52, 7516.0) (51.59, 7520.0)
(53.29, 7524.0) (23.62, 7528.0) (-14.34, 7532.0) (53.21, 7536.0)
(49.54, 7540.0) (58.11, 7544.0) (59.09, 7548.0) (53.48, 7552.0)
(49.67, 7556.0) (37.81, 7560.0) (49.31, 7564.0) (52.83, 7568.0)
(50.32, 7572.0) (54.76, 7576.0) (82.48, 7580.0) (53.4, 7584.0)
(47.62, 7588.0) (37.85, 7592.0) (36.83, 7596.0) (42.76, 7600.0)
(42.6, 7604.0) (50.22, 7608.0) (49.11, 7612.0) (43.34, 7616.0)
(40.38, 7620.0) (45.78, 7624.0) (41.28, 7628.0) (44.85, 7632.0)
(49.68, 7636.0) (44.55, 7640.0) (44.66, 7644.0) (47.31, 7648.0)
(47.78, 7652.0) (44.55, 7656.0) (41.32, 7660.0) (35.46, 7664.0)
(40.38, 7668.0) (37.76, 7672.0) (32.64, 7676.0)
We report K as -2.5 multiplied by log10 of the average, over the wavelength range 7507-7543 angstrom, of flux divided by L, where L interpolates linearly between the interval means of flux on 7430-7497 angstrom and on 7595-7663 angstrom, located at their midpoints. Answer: 0.09 mag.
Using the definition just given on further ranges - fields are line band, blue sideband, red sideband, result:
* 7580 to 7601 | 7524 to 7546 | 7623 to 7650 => -0.160 mag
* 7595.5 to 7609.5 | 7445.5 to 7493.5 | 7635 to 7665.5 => 0.036 mag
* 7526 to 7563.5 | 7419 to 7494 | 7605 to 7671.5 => 0.099 mag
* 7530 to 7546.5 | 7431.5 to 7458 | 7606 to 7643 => 0.246 mag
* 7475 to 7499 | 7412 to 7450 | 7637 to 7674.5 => 0.134 mag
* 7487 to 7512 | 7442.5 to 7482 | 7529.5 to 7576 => -0.189 mag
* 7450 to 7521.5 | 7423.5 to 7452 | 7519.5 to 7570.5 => -0.079 mag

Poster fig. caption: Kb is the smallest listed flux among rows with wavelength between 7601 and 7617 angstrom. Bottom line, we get 42.6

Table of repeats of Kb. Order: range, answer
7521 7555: -14.34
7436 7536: -27.34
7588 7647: 36.83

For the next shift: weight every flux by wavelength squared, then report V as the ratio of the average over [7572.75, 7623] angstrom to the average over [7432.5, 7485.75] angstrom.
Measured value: 1.11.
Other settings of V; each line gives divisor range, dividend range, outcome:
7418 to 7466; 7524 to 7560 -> 0.88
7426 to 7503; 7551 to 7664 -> 1.05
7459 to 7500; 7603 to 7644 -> 1.02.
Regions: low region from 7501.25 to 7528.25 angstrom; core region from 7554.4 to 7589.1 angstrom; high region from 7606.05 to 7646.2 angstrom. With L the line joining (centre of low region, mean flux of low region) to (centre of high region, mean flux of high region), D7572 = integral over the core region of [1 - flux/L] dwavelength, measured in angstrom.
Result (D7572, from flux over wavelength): -3.8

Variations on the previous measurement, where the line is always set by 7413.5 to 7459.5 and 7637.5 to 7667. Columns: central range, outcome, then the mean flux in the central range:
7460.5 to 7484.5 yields 3.5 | 40.5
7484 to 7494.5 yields -2.1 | 56.3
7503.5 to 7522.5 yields -2.9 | 53.6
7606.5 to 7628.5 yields -0.4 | 45.2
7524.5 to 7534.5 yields 6.9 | 14.4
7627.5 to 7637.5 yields -0.4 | 45.6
